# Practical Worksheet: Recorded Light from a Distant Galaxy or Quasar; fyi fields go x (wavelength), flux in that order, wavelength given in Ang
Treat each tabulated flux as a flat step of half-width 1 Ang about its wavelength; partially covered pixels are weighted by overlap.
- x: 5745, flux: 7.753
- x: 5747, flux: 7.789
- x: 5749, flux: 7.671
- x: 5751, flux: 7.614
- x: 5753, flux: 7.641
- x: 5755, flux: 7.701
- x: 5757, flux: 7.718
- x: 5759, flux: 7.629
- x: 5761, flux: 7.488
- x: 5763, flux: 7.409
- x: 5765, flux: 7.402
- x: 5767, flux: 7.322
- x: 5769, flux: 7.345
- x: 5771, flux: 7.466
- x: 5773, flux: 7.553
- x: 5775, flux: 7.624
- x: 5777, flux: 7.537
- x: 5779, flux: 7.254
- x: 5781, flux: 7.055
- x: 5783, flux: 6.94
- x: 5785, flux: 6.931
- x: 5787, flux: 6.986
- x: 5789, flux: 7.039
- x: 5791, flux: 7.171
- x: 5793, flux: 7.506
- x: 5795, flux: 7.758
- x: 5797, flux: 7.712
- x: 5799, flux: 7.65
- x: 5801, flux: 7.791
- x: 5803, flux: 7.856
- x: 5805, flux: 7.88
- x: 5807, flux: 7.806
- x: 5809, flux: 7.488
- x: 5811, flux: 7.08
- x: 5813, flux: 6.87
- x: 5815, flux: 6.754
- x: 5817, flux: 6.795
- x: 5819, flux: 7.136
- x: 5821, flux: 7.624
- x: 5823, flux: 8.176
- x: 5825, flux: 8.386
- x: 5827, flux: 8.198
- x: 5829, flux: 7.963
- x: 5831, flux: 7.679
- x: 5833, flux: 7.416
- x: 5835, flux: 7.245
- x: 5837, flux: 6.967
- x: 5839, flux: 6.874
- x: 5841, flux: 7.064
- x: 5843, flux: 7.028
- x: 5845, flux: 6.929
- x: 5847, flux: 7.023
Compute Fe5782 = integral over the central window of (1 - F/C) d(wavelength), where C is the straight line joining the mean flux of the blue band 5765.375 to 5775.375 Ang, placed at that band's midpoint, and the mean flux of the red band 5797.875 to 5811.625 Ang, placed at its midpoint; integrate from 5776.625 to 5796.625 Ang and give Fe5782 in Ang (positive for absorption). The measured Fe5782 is 0.9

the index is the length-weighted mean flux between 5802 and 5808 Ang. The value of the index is 7.85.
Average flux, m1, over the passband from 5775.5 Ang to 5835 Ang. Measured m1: 7.46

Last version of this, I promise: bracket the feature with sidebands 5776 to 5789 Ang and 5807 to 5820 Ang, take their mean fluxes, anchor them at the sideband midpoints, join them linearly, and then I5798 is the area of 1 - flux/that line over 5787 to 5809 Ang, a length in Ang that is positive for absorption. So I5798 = -1.5 Ang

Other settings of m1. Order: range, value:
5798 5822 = 7.39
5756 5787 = 7.37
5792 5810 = 7.72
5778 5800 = 7.27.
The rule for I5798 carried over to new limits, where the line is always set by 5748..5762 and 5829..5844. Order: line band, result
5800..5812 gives -0.4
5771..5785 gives 0.4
